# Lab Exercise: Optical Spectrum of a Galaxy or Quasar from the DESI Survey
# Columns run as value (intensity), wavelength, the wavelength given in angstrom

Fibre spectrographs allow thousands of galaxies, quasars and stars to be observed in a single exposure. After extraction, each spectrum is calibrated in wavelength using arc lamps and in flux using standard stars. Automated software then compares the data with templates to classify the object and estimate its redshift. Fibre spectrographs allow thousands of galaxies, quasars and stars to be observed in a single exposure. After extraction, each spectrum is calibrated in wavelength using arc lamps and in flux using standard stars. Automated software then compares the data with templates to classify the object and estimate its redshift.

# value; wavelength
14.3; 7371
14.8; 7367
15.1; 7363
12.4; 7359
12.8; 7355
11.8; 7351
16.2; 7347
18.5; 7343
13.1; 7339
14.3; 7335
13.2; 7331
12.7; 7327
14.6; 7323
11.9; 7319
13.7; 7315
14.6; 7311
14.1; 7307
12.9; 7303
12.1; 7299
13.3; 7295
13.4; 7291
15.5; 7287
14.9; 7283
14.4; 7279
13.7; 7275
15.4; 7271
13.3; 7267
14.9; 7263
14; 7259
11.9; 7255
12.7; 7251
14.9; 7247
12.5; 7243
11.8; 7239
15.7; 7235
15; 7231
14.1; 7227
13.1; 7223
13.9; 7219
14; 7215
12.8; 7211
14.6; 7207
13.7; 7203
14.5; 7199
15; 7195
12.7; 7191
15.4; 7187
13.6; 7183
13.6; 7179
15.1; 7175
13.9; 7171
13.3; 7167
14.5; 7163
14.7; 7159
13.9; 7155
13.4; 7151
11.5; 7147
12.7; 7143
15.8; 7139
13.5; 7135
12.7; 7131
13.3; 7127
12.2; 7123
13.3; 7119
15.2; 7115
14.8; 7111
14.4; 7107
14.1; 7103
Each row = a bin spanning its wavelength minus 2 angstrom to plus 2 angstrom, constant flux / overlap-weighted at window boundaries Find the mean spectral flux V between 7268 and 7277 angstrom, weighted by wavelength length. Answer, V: 14.4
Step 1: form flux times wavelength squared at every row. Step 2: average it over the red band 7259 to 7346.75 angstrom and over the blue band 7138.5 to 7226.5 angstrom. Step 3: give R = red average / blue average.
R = 1.0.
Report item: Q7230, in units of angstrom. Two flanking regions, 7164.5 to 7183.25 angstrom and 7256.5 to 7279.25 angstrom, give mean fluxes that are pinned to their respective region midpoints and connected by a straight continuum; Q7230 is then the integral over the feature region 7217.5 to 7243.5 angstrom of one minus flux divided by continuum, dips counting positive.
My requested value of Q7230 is 0.6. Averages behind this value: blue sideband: 13.9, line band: 13.8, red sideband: 14.2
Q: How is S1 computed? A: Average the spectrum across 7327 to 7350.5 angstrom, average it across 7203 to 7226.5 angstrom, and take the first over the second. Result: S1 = 1.07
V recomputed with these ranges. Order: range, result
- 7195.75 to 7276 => 13.8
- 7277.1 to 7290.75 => 14.7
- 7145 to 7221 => 13.9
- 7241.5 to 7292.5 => 14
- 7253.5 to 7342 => 13.8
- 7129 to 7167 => 13.6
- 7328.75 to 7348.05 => 15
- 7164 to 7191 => 14.1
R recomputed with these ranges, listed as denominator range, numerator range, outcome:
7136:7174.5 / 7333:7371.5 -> 1.10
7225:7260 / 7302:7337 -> 1.02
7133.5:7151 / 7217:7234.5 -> 1.08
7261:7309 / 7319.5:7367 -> 1.02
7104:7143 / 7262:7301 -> 1.06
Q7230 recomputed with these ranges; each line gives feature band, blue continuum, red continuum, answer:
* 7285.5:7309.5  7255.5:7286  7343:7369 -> 1.2 angstrom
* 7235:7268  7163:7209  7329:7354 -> 2.0 angstrom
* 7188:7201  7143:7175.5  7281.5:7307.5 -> -0.5 angstrom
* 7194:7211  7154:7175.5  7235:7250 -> -0.5 angstrom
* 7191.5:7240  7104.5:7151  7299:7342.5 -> -1.5 angstrom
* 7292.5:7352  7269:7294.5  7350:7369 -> 0.4 angstrom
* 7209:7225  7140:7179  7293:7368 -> 0.3 angstrom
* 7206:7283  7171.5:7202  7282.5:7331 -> 0.4 angstrom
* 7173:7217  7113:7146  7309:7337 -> -1.8 angstrom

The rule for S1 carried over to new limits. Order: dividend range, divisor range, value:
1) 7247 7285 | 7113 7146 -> 1.03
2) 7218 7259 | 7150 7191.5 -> 0.96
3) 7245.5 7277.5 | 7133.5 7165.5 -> 1.01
